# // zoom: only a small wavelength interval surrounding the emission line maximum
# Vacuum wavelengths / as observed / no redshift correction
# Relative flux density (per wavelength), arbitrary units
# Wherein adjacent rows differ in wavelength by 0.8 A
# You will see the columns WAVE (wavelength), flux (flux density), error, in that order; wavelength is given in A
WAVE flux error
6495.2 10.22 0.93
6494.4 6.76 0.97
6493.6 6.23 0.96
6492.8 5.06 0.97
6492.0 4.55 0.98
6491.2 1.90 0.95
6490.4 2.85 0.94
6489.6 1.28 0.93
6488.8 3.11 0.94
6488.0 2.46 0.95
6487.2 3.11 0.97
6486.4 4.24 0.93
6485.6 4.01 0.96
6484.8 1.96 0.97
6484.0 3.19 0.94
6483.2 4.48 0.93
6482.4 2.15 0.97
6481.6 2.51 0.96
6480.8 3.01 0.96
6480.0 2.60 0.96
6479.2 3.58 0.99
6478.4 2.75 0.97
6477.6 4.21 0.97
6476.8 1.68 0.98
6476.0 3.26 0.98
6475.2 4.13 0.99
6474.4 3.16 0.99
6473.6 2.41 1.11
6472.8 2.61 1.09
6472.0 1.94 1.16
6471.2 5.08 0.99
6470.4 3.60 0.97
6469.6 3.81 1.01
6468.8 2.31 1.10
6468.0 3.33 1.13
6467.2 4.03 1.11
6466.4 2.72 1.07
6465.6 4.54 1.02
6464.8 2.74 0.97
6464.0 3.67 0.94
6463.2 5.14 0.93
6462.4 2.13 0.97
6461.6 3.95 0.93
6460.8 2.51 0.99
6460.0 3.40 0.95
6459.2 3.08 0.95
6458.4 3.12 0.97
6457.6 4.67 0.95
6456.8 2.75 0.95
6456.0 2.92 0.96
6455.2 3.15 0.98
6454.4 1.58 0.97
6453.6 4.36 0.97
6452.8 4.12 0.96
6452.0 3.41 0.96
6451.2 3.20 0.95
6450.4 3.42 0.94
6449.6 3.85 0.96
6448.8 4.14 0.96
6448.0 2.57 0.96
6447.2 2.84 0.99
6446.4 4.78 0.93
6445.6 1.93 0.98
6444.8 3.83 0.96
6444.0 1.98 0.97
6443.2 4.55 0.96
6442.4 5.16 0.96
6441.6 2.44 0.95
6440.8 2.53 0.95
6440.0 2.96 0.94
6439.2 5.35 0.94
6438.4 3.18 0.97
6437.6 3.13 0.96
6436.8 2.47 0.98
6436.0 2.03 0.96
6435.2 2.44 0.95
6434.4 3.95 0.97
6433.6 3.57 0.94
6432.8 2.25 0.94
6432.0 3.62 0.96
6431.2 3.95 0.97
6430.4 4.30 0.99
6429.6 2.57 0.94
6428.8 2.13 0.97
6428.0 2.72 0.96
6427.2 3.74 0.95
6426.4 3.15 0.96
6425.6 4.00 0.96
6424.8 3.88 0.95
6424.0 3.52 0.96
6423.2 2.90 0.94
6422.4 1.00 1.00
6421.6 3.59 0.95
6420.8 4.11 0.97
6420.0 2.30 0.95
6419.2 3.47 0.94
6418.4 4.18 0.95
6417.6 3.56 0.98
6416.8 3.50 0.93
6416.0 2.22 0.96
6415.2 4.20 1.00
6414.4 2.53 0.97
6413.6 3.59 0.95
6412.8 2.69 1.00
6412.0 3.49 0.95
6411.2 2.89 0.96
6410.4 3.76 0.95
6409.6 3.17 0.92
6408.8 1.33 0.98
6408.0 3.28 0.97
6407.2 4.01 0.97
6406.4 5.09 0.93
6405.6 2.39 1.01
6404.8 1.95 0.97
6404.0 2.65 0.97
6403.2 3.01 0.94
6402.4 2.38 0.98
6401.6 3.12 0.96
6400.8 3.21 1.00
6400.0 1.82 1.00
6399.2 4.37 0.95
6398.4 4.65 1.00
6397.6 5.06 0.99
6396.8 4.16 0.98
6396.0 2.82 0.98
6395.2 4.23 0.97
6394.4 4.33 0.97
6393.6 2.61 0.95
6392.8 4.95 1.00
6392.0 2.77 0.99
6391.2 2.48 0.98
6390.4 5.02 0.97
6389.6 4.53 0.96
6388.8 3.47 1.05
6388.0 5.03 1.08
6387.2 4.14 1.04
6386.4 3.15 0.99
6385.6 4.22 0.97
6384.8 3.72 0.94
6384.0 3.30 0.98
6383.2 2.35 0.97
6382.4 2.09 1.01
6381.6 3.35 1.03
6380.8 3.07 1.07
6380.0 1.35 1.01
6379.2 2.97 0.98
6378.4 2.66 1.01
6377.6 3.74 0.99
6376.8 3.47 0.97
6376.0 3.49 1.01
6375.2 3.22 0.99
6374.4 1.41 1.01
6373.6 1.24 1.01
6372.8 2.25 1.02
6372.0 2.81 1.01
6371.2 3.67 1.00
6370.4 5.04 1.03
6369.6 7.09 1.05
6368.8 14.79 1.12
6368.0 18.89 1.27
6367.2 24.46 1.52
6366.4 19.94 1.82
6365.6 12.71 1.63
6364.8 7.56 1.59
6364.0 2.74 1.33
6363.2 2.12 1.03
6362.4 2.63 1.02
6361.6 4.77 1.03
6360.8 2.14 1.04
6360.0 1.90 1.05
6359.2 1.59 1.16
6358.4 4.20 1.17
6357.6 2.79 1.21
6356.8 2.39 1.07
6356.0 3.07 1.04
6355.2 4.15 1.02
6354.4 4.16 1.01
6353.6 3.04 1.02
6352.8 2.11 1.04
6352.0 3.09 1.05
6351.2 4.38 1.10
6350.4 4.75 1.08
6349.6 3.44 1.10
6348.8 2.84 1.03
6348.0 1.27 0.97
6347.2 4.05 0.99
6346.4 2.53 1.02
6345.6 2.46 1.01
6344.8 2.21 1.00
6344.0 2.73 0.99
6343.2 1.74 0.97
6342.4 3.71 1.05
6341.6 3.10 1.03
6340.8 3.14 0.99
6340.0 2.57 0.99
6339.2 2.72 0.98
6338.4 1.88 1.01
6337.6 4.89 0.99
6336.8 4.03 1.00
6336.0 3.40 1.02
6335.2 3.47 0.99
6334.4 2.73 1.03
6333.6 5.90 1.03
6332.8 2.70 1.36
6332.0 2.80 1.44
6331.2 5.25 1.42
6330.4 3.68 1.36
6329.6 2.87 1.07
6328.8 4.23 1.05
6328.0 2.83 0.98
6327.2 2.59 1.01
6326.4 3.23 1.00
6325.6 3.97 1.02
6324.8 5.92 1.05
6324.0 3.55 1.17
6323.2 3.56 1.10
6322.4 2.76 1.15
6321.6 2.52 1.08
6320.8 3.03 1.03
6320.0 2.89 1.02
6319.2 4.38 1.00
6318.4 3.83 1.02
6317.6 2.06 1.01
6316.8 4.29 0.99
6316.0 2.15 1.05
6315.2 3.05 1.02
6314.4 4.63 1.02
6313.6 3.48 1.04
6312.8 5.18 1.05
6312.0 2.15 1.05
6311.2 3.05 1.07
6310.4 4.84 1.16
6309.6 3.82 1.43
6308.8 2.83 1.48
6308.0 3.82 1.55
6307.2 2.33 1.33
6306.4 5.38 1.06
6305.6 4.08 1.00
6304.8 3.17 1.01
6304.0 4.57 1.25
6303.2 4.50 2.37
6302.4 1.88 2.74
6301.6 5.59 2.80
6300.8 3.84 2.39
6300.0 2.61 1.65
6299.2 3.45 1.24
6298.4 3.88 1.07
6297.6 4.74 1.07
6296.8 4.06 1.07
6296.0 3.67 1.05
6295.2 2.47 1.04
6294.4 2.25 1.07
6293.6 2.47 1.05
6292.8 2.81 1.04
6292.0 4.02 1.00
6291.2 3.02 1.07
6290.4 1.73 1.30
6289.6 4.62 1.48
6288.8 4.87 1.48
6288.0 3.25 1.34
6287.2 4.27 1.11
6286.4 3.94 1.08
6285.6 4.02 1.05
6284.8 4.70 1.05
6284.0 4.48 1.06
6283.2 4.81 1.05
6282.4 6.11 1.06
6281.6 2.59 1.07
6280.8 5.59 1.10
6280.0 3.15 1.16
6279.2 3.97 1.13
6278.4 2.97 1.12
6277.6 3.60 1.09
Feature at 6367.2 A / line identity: H-beta 4861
